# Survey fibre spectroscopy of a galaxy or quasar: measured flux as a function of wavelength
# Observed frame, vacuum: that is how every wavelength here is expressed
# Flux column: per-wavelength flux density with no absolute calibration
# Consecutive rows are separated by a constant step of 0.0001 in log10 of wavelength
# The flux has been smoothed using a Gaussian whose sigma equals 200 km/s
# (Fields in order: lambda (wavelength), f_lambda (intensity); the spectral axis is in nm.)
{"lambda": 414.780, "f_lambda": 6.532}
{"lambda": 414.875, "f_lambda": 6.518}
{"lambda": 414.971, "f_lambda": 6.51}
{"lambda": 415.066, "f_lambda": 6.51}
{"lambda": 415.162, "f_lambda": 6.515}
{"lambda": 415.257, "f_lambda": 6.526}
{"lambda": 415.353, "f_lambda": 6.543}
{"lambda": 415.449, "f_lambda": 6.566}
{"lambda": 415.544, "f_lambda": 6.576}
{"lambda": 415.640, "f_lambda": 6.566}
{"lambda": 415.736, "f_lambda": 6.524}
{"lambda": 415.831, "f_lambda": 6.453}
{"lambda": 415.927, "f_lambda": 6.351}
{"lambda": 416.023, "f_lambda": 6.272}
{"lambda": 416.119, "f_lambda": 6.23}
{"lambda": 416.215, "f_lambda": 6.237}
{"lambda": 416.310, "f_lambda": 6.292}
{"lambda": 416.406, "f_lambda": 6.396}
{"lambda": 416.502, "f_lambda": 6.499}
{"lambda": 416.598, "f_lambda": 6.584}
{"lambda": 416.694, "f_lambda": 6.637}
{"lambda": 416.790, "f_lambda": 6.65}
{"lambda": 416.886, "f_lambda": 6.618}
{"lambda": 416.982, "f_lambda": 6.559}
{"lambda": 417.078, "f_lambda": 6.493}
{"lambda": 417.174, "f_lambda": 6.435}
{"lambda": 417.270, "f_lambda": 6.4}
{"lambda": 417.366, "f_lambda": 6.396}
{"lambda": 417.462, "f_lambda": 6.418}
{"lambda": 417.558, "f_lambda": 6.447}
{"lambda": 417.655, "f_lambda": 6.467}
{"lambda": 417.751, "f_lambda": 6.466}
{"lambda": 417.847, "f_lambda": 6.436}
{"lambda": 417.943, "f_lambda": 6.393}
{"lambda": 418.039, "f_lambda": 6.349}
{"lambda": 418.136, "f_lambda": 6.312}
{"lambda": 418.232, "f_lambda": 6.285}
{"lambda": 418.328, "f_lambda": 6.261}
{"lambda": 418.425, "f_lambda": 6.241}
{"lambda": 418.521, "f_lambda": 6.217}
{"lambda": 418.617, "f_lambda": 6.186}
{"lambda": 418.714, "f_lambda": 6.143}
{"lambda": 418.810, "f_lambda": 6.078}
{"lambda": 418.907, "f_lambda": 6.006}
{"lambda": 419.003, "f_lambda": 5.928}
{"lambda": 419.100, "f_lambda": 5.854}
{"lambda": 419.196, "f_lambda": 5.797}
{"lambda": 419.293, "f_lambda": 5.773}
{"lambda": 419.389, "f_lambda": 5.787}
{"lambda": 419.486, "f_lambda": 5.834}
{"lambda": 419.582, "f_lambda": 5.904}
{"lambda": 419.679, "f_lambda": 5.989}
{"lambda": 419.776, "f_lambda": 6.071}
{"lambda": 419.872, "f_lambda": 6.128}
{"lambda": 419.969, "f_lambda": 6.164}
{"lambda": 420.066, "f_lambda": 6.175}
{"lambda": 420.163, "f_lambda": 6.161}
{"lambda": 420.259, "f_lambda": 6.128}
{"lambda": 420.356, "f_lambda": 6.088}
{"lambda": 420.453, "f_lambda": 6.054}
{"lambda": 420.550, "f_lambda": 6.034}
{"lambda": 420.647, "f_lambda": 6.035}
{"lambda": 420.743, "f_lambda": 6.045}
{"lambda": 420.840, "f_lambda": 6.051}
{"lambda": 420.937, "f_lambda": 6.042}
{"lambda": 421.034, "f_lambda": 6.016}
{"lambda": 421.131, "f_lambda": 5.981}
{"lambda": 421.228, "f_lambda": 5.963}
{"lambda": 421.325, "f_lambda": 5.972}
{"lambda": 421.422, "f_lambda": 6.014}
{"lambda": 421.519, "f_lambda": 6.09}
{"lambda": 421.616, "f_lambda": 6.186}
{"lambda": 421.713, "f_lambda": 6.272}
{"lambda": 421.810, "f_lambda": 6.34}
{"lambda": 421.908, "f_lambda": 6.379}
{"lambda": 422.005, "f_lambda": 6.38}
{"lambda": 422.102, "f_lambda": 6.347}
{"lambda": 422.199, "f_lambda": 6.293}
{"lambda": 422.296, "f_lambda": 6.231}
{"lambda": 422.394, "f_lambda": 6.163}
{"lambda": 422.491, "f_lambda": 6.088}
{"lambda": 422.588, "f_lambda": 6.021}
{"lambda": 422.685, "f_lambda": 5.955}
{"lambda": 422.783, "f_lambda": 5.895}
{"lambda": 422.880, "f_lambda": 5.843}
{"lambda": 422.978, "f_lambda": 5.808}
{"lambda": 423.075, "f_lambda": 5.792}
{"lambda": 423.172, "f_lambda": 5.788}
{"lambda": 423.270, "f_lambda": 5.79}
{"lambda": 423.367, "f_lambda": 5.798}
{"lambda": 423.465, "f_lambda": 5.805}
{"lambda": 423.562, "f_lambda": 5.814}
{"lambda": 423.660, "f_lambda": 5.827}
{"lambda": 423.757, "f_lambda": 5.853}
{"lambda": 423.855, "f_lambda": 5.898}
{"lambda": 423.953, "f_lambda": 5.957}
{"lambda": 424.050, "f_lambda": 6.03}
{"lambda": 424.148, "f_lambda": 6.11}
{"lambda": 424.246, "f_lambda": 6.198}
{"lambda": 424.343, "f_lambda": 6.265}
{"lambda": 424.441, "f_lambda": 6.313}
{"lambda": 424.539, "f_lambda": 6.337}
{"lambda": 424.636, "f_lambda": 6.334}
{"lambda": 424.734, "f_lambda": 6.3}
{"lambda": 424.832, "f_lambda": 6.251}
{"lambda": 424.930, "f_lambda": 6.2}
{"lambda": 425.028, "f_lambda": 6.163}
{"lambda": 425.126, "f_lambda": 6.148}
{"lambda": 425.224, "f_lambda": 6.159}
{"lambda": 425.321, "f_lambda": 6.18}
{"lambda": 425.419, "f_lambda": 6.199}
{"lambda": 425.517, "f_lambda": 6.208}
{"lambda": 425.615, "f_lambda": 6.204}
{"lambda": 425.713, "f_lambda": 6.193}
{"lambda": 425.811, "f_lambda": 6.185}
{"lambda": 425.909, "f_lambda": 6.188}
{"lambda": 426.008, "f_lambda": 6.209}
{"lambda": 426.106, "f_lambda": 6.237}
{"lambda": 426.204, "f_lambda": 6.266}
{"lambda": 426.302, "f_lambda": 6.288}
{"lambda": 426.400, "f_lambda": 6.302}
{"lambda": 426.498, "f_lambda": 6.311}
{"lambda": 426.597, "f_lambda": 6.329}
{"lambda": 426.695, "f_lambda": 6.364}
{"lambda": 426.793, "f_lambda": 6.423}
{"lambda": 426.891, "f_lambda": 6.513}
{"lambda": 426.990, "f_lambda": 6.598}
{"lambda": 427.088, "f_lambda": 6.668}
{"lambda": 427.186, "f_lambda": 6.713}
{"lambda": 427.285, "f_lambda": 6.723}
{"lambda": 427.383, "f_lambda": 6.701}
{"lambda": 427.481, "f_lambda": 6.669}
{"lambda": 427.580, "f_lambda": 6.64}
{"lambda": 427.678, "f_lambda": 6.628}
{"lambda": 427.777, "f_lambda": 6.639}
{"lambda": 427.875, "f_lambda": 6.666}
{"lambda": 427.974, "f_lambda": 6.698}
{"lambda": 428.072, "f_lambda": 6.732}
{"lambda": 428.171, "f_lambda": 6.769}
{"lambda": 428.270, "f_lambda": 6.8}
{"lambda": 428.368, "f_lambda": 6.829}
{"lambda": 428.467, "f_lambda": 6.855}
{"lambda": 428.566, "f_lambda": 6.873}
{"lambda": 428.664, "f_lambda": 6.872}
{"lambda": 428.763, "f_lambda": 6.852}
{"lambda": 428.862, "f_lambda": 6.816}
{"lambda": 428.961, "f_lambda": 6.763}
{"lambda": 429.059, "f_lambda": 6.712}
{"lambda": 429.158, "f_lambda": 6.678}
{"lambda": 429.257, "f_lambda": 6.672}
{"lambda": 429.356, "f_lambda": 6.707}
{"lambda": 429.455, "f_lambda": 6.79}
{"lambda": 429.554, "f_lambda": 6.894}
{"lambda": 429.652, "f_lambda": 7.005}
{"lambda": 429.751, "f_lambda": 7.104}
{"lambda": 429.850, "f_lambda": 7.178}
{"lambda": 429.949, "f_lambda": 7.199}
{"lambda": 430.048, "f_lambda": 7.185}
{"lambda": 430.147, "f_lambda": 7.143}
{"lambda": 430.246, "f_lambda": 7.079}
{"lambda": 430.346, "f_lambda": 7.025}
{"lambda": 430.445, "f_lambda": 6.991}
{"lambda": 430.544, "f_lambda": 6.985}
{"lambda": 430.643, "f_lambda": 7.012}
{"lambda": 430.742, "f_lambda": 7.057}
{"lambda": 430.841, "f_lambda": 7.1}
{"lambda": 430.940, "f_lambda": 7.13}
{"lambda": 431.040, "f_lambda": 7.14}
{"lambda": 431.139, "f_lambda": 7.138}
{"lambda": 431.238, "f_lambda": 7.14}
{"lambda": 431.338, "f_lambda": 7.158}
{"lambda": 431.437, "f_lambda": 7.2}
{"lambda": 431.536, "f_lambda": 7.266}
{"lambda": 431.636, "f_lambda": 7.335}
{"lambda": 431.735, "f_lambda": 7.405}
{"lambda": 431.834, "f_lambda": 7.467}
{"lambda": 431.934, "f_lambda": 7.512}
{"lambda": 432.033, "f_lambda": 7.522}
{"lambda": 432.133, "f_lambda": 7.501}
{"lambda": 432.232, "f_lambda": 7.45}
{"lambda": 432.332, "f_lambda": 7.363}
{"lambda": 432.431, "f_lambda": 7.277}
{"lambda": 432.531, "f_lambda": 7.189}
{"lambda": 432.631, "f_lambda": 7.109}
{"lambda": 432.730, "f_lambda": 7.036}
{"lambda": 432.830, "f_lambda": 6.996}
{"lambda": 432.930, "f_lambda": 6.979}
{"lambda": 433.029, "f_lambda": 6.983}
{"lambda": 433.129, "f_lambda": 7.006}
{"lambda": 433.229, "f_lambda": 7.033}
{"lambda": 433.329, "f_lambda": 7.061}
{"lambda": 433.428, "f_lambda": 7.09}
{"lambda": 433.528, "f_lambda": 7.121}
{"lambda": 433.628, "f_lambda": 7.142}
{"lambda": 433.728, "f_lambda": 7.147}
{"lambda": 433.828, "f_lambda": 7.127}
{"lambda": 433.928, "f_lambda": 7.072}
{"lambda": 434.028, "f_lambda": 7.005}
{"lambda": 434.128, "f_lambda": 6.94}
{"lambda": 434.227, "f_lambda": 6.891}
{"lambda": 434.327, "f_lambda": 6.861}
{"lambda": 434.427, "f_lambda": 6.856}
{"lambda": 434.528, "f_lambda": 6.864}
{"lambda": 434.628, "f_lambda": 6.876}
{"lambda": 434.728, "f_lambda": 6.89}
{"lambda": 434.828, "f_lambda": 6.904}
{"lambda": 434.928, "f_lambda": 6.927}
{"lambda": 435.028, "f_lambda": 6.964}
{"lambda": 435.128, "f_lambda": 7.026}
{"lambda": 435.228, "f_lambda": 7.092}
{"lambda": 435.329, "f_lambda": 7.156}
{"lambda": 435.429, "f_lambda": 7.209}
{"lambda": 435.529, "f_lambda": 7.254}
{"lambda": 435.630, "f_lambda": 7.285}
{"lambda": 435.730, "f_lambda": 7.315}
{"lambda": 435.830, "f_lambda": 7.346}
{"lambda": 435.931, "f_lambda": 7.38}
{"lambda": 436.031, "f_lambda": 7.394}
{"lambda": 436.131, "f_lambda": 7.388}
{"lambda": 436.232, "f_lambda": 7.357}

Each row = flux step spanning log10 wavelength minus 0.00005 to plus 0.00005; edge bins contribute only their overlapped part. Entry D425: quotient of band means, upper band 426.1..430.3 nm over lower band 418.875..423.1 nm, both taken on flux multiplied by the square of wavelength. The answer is 1.15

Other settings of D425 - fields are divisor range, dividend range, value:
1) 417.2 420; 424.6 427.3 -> 1.06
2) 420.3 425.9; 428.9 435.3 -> 1.21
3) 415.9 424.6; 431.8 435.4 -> 1.23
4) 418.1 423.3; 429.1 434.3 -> 1.23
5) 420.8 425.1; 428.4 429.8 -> 1.16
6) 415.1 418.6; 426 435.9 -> 1.15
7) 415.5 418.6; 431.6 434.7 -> 1.20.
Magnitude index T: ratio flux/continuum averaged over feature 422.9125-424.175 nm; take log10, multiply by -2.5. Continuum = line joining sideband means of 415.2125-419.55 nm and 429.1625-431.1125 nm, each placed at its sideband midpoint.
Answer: 0.14 mag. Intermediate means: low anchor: 6.32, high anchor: 7.01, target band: 5.86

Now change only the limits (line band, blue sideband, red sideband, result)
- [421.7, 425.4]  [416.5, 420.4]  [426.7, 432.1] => 0.08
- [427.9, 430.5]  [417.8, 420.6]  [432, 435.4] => -0.02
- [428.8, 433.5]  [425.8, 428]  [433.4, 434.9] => -0.05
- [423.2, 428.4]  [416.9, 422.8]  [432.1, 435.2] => 0.04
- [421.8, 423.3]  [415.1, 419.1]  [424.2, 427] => 0.04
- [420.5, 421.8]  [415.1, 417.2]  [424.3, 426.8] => 0.05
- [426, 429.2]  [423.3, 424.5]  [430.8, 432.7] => 0.00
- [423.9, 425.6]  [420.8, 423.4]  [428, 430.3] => 0.03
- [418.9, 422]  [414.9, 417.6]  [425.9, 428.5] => 0.08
